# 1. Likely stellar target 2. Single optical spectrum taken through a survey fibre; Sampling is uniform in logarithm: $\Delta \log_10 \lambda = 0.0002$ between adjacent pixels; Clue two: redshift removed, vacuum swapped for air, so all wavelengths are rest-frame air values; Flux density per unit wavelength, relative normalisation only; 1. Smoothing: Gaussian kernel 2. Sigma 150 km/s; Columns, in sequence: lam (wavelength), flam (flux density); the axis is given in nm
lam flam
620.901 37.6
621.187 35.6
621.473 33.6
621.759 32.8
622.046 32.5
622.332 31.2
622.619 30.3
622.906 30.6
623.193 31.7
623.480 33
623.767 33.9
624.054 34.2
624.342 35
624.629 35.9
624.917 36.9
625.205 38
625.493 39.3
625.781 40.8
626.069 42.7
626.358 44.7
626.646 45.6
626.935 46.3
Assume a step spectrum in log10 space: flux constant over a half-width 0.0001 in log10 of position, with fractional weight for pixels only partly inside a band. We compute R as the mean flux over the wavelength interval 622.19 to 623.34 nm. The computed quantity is 30.9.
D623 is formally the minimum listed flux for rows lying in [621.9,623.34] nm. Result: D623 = 30.3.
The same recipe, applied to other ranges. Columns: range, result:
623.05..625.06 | 31.7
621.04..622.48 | 31.2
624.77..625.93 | 36.9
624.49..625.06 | 35.9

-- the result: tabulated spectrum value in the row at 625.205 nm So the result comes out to 38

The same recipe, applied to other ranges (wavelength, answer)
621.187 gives 35.6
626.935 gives 46.3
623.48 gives 33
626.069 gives 42.7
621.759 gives 32.8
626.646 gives 45.6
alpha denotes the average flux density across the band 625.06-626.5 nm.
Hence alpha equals 41.1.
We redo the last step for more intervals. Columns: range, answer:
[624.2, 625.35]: 36.5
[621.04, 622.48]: 33.1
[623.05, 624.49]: 33.6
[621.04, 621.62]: 34.6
